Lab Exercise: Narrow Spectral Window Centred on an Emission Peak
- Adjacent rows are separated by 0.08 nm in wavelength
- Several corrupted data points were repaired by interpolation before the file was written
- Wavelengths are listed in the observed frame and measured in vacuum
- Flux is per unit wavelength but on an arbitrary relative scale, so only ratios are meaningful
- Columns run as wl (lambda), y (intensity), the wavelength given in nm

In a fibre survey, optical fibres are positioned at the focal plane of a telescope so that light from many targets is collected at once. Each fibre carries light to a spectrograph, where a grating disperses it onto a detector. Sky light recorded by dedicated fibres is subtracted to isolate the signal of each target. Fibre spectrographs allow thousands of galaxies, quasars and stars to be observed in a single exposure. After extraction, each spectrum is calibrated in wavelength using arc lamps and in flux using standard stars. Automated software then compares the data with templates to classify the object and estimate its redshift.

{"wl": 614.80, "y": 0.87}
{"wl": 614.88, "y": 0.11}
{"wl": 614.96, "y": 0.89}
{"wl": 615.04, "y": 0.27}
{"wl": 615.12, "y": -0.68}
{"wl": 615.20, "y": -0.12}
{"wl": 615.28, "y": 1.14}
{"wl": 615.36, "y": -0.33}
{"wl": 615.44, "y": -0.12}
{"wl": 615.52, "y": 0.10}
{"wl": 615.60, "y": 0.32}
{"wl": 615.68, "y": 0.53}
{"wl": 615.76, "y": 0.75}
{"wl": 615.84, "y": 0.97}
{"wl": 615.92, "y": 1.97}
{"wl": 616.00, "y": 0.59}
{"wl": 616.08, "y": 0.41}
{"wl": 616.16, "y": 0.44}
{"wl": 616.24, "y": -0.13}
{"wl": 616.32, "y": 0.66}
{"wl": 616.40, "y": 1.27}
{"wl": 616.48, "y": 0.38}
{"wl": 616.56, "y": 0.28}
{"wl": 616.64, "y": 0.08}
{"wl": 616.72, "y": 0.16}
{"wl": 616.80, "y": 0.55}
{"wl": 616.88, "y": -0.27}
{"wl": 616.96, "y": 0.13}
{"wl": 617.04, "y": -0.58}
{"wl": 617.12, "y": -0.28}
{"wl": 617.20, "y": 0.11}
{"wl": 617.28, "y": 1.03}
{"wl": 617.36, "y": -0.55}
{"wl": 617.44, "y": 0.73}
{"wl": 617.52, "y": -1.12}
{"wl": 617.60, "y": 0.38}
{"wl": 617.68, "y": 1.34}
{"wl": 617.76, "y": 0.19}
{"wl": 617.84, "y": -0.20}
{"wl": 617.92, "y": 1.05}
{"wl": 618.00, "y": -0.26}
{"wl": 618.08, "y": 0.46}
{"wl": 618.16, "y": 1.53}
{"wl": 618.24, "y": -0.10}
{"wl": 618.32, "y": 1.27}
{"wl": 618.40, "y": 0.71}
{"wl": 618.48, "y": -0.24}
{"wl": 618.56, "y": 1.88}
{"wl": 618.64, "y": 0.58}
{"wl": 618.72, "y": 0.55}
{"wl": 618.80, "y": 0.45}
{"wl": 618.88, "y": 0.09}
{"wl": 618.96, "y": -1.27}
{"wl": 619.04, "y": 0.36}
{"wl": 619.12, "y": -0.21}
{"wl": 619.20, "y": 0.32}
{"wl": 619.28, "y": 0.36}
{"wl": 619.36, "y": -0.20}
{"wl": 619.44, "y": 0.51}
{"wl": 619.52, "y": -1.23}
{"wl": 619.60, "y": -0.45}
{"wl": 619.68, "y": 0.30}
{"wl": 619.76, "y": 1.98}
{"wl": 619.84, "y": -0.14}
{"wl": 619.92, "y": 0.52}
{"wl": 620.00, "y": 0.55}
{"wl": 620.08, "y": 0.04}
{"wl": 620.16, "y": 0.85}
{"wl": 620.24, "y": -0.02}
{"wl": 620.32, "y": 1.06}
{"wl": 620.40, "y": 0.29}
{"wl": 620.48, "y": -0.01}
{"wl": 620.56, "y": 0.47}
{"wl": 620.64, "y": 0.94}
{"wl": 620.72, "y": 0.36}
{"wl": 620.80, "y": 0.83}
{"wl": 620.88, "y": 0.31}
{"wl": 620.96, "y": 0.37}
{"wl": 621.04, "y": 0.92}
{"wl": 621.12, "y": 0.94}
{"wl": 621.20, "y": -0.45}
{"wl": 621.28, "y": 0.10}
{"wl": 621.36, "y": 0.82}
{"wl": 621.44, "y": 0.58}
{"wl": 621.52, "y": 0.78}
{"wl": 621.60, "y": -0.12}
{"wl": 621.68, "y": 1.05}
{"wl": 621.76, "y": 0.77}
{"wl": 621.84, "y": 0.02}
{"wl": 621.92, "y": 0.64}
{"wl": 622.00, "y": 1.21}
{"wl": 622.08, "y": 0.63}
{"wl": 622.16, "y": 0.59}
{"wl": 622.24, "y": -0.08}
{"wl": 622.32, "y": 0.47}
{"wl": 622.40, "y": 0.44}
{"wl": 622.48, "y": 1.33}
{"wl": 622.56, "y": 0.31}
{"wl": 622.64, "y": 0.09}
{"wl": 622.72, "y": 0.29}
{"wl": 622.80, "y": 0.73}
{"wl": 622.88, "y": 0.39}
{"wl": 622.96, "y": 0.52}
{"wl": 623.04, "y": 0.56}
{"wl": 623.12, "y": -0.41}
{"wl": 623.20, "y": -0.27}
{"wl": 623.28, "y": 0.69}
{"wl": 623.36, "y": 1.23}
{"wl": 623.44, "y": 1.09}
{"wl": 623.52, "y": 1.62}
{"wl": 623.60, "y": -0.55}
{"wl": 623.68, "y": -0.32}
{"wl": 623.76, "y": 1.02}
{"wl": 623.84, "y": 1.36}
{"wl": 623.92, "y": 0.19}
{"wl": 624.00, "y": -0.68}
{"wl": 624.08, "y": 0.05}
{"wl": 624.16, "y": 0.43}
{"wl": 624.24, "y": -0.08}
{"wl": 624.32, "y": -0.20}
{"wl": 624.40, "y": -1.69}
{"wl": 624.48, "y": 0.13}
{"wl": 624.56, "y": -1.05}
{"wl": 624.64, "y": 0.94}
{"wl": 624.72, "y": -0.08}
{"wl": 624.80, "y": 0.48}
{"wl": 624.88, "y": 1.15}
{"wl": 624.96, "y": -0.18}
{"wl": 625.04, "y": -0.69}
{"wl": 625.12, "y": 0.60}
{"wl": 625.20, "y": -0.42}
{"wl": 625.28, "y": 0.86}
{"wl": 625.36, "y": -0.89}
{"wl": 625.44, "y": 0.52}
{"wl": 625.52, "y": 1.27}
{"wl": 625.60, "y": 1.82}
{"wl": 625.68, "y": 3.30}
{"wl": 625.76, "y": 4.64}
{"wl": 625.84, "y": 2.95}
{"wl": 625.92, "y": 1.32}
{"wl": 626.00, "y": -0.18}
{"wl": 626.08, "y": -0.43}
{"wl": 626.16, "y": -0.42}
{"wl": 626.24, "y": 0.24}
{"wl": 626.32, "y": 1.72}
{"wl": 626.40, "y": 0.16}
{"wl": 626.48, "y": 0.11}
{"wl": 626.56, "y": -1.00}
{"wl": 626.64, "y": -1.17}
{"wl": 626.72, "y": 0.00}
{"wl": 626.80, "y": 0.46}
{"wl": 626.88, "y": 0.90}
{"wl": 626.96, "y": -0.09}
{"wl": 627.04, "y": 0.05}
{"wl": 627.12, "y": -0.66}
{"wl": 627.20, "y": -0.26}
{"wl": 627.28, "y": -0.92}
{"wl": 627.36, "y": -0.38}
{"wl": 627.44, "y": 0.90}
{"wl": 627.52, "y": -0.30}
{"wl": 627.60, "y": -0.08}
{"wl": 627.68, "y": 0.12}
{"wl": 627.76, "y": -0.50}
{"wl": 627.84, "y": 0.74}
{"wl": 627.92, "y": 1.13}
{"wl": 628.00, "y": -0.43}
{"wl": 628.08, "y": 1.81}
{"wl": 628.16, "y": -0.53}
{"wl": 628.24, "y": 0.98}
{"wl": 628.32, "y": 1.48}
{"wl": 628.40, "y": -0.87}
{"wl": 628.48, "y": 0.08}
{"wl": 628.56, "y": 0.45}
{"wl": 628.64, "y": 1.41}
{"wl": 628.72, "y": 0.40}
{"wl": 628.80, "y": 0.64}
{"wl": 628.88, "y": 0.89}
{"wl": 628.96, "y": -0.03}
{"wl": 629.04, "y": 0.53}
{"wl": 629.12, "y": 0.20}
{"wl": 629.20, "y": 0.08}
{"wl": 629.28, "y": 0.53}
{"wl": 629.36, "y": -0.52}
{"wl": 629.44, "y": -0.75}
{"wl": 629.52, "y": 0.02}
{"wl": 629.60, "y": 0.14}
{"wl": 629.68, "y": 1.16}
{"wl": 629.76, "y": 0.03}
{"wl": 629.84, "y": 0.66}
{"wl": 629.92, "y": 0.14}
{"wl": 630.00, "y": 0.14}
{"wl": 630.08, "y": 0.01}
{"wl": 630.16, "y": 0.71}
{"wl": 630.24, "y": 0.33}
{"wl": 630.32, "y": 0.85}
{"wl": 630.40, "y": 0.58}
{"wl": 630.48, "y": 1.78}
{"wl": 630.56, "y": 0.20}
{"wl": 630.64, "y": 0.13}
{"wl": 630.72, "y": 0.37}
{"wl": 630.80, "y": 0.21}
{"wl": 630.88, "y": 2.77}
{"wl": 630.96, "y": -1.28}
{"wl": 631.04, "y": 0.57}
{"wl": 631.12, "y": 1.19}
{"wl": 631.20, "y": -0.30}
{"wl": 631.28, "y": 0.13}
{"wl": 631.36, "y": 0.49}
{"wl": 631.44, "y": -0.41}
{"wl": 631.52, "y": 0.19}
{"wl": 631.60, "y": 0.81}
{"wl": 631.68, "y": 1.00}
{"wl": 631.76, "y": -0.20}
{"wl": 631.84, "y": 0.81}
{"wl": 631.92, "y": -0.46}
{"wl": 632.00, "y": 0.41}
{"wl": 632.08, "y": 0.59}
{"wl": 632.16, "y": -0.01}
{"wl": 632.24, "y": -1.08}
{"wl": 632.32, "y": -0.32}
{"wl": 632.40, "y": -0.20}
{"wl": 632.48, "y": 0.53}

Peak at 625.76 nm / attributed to H-beta 4861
